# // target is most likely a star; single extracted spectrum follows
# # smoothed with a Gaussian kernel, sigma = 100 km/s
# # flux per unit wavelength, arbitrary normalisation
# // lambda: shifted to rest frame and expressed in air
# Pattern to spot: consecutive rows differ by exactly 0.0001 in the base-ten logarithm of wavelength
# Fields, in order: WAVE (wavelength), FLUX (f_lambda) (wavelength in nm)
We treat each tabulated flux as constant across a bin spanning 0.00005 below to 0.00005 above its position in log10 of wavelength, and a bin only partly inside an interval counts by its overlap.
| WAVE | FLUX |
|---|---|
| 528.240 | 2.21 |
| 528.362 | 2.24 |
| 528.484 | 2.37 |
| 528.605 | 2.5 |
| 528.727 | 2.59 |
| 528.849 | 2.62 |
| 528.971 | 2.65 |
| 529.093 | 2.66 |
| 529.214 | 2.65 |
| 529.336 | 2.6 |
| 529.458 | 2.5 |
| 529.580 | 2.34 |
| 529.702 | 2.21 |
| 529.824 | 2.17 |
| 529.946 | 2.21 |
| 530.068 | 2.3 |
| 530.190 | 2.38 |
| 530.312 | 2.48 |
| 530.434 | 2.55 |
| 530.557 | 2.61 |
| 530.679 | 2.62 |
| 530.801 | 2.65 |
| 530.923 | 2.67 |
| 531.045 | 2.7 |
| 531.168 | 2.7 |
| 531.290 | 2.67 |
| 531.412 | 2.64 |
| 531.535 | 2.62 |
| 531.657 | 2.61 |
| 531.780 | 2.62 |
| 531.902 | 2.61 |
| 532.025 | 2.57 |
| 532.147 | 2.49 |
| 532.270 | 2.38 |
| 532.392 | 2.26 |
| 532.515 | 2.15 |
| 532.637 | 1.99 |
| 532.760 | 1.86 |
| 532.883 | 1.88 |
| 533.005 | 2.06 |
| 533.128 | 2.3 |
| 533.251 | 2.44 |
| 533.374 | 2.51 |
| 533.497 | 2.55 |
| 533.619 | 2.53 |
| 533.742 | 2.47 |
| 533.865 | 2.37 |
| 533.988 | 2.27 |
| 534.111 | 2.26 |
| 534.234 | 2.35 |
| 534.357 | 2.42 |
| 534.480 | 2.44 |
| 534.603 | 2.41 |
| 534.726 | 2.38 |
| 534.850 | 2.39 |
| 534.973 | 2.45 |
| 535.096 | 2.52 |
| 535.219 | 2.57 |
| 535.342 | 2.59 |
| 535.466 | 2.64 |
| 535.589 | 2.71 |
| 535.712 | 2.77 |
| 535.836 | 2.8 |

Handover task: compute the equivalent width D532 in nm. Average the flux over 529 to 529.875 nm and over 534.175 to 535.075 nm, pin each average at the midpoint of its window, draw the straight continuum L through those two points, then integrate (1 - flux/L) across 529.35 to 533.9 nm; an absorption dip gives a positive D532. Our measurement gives 0.02 nm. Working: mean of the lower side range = 2.46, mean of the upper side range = 2.41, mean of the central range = 2.43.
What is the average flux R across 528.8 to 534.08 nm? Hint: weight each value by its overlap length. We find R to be 2.44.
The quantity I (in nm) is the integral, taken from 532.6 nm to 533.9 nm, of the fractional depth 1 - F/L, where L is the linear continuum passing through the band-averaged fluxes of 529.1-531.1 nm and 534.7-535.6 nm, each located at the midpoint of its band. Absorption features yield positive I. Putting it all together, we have 0.12 nm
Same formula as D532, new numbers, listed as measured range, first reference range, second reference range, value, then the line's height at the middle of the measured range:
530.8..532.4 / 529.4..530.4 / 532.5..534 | -0.207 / 2.3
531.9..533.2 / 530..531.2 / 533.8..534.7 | 0.127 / 2.45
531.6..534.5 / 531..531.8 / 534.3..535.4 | 0.240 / 2.56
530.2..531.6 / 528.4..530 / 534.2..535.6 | -0.084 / 2.47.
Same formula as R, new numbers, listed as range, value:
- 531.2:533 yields 2.38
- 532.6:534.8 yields 2.31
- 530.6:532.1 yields 2.64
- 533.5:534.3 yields 2.39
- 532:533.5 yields 2.25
